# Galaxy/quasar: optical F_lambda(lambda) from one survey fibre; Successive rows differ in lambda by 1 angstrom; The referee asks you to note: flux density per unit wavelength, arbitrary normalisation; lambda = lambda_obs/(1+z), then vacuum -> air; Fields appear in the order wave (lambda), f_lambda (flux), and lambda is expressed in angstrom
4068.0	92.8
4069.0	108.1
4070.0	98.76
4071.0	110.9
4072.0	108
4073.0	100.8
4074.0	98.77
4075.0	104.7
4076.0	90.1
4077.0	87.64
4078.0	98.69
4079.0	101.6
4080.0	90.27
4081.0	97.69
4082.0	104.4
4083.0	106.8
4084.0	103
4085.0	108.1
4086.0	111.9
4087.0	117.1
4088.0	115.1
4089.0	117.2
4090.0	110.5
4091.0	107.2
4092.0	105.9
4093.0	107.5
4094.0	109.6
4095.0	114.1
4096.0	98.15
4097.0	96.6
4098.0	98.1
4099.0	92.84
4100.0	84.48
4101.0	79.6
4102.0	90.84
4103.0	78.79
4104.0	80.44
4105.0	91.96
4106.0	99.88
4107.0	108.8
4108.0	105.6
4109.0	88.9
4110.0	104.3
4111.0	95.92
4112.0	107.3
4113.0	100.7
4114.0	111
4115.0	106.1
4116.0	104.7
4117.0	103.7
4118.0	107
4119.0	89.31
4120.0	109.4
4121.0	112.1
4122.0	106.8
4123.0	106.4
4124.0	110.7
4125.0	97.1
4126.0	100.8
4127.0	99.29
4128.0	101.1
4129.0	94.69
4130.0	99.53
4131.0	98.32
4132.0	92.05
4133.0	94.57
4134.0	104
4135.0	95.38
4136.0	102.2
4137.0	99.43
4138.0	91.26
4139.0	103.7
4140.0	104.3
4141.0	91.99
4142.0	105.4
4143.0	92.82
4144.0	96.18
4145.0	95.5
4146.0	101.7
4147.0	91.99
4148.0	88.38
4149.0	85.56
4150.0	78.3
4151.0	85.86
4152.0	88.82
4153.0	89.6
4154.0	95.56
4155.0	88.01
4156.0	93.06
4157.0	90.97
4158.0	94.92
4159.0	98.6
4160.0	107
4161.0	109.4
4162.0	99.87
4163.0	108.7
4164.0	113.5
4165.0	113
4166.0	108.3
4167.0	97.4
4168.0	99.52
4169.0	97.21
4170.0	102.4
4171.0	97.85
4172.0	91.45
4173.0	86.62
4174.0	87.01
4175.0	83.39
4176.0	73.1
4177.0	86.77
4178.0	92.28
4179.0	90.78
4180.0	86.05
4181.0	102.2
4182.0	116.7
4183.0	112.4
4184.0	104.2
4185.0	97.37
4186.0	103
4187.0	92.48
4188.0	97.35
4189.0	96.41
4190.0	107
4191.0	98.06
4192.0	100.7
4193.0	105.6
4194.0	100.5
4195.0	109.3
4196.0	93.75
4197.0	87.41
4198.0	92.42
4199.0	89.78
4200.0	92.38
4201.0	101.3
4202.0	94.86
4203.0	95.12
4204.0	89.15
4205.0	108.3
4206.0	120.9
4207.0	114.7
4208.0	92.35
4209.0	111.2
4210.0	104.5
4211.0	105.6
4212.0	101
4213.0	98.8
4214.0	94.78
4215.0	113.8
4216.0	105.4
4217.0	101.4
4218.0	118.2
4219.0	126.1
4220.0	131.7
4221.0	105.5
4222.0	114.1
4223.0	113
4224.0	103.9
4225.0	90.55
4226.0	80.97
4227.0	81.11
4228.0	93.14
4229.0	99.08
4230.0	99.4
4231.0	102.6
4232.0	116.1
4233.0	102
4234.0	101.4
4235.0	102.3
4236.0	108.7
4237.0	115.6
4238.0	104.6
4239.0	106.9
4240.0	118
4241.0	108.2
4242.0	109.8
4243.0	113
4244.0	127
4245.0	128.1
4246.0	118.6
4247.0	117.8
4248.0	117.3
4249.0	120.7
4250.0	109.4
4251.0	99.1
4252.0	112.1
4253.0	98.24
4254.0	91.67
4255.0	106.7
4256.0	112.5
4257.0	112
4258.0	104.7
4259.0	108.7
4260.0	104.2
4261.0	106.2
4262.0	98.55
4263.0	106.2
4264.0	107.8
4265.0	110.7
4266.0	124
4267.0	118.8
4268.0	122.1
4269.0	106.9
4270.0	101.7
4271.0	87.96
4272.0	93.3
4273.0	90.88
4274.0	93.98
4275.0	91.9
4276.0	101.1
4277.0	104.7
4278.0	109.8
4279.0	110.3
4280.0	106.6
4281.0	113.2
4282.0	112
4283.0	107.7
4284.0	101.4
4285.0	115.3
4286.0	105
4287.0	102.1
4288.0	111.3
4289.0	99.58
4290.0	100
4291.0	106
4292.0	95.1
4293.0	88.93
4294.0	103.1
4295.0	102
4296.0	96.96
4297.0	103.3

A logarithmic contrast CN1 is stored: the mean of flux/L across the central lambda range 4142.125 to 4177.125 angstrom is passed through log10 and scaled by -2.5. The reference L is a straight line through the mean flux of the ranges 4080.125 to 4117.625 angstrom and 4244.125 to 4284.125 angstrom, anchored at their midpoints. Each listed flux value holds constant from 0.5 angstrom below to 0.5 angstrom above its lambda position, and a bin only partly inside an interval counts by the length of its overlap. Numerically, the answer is 0.096 mag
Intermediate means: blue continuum 102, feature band 95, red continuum 107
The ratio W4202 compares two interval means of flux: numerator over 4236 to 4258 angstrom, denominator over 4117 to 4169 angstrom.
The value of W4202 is 1.13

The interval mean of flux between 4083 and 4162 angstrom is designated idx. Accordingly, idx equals 99.3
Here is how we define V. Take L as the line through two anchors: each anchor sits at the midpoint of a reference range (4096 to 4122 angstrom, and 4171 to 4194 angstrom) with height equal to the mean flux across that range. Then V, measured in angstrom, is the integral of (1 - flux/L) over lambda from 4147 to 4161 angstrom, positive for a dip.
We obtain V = 0.7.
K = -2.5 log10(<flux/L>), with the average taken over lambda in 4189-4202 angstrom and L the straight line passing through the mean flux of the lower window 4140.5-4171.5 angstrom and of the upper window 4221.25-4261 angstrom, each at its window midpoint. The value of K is 0.04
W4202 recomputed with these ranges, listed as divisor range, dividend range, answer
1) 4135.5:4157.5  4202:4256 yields 1.14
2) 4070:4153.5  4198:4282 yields 1.06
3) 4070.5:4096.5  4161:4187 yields 0.94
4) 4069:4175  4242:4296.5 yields 1.07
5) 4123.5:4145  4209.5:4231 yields 1.05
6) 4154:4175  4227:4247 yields 1.10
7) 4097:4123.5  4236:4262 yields 1.12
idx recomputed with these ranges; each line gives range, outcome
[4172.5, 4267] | 104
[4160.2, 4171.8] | 104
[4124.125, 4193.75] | 97.1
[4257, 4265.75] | 107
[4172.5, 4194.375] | 96.3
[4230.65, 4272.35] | 109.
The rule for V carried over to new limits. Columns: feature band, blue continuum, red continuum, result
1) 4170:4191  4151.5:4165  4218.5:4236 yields 1.05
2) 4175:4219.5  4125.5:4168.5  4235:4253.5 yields 2.11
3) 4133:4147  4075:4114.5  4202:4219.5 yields 0.57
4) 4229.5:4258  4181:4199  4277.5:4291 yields -1.51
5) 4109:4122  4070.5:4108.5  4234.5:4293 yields -0.25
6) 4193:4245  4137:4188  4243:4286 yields -0.82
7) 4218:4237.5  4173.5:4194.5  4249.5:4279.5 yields -0.73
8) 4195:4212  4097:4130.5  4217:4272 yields 0.86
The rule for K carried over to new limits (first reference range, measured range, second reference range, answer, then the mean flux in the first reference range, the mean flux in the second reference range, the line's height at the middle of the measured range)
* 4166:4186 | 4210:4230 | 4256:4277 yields -0.04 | 95.5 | 105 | 100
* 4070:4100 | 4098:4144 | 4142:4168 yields 0.01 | 103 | 96.7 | 100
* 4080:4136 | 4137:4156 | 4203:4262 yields 0.11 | 101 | 107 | 103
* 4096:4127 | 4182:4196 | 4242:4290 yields 0.01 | 99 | 108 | 103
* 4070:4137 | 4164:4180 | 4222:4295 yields 0.10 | 101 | 106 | 103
